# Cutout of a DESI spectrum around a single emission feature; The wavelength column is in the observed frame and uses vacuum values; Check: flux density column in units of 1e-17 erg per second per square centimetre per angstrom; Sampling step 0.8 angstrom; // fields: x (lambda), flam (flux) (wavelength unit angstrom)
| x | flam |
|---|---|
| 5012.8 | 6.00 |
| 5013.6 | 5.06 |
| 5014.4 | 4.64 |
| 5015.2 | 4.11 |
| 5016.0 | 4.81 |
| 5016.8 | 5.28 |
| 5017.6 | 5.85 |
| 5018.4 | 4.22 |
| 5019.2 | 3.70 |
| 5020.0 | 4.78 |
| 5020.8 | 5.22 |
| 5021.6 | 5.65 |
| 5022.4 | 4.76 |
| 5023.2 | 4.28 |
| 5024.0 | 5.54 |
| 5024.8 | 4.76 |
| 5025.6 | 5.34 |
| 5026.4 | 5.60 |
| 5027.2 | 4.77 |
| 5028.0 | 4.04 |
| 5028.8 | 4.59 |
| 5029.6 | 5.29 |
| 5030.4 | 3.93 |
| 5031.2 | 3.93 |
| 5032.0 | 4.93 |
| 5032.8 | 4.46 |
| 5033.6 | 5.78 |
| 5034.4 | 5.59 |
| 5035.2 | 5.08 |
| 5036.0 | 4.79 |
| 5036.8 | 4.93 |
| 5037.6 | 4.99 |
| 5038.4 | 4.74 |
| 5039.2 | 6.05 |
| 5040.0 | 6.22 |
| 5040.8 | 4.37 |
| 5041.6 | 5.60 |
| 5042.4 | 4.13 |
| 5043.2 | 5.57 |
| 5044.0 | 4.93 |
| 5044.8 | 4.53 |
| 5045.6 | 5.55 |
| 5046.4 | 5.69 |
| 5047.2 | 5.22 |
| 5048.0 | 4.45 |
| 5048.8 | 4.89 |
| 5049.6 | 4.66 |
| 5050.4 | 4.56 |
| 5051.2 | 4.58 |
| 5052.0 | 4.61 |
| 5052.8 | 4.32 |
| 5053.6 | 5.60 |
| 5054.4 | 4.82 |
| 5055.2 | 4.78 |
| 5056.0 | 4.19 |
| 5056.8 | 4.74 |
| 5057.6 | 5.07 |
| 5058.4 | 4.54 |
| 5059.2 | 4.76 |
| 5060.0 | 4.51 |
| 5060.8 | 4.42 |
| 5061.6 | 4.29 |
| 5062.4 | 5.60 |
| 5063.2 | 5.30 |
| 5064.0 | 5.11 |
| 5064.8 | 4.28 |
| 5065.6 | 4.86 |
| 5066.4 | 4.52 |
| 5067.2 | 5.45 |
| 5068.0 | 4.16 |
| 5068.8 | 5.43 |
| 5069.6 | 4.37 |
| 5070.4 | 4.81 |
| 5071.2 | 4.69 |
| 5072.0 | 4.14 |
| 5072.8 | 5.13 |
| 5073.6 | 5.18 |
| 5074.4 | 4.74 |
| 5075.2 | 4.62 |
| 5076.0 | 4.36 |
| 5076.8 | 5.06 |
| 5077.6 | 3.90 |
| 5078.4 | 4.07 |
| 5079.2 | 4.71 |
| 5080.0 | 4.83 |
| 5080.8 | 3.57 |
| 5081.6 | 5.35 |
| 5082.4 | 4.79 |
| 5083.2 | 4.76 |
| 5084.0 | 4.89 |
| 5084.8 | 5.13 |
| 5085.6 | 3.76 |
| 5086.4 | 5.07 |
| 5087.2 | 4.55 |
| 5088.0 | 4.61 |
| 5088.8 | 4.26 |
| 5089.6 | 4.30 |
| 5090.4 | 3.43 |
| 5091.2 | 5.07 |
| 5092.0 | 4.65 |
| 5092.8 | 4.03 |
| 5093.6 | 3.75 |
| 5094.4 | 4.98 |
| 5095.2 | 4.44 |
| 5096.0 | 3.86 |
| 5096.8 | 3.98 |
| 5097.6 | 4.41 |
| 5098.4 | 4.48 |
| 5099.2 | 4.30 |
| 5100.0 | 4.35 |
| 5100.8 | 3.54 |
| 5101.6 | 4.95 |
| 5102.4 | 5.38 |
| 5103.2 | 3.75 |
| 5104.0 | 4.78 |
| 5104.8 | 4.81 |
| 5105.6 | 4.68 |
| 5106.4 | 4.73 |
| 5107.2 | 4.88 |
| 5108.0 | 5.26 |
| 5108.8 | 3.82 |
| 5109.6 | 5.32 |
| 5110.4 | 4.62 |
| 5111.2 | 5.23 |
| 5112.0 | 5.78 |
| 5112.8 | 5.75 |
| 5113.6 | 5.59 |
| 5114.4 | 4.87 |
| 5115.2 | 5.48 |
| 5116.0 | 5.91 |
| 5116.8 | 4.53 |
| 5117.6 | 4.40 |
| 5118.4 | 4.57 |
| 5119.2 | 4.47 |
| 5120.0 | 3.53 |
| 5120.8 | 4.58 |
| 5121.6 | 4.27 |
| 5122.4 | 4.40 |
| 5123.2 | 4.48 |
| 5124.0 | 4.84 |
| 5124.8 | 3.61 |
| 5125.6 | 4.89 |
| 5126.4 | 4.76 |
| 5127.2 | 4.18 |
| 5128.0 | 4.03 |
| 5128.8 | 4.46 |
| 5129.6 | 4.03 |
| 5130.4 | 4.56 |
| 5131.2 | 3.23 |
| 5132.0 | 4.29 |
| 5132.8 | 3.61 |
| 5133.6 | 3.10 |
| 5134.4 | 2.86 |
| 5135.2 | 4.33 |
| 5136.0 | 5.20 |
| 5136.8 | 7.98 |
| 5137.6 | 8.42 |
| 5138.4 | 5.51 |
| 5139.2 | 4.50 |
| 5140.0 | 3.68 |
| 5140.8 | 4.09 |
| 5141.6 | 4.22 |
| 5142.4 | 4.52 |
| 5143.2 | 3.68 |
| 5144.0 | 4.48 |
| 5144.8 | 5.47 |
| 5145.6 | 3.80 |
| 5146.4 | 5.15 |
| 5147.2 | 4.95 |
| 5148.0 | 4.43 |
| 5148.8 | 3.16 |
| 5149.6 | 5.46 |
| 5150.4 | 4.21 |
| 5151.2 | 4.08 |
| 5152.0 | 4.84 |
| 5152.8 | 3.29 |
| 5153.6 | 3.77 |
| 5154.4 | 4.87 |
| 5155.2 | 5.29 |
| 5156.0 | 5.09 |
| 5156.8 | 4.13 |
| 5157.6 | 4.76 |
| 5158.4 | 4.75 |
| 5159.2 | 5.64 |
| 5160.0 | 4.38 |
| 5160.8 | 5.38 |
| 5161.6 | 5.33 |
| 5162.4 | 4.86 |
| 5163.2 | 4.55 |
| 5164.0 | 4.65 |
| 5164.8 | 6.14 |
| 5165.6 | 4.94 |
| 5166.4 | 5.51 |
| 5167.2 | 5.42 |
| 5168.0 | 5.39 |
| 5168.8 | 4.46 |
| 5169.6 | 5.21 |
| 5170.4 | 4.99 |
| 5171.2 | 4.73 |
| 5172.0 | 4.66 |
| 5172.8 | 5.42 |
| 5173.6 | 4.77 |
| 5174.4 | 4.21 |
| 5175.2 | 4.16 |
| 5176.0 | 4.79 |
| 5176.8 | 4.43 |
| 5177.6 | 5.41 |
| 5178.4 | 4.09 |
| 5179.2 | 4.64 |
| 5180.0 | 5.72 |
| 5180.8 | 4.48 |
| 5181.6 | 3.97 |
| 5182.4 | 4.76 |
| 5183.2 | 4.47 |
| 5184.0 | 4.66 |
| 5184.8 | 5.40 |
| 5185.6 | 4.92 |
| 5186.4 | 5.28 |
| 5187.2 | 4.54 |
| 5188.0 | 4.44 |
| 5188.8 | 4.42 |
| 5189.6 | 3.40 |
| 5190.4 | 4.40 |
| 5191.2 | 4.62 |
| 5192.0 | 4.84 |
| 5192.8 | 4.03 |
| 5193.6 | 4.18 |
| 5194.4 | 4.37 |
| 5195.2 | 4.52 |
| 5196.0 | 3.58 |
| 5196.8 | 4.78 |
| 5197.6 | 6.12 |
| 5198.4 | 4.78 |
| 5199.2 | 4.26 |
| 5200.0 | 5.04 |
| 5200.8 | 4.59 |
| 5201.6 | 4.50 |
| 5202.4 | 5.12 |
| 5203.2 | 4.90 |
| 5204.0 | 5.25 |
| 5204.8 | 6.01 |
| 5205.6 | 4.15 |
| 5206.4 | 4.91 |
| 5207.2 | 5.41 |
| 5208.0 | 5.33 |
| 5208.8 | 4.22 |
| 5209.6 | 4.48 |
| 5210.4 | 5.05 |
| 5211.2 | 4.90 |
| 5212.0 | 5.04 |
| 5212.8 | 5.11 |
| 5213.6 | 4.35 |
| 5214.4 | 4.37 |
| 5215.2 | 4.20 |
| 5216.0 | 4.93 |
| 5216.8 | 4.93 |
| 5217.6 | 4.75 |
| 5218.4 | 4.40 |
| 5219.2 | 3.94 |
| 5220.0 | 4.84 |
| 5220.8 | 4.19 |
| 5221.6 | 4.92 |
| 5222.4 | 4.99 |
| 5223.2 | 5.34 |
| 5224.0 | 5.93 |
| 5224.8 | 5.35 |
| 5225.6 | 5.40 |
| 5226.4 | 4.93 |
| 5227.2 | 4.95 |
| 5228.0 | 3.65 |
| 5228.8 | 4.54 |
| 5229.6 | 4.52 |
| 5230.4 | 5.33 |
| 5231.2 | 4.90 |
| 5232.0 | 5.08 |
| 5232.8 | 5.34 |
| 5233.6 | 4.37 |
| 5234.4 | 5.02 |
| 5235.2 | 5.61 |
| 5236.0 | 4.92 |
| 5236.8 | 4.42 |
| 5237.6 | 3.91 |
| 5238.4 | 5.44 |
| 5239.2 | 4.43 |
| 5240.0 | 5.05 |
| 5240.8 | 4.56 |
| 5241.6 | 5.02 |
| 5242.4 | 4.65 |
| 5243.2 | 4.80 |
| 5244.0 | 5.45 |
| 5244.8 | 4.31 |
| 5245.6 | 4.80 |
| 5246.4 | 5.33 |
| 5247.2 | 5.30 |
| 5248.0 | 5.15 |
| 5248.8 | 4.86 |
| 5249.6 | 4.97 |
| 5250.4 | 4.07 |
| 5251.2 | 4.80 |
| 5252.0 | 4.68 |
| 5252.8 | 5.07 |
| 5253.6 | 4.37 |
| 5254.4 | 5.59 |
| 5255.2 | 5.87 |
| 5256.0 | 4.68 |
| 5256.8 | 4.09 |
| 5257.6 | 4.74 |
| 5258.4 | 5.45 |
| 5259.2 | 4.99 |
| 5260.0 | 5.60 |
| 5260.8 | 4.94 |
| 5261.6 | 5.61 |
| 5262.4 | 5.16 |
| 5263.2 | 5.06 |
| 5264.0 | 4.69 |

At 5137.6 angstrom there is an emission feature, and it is Hgamma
